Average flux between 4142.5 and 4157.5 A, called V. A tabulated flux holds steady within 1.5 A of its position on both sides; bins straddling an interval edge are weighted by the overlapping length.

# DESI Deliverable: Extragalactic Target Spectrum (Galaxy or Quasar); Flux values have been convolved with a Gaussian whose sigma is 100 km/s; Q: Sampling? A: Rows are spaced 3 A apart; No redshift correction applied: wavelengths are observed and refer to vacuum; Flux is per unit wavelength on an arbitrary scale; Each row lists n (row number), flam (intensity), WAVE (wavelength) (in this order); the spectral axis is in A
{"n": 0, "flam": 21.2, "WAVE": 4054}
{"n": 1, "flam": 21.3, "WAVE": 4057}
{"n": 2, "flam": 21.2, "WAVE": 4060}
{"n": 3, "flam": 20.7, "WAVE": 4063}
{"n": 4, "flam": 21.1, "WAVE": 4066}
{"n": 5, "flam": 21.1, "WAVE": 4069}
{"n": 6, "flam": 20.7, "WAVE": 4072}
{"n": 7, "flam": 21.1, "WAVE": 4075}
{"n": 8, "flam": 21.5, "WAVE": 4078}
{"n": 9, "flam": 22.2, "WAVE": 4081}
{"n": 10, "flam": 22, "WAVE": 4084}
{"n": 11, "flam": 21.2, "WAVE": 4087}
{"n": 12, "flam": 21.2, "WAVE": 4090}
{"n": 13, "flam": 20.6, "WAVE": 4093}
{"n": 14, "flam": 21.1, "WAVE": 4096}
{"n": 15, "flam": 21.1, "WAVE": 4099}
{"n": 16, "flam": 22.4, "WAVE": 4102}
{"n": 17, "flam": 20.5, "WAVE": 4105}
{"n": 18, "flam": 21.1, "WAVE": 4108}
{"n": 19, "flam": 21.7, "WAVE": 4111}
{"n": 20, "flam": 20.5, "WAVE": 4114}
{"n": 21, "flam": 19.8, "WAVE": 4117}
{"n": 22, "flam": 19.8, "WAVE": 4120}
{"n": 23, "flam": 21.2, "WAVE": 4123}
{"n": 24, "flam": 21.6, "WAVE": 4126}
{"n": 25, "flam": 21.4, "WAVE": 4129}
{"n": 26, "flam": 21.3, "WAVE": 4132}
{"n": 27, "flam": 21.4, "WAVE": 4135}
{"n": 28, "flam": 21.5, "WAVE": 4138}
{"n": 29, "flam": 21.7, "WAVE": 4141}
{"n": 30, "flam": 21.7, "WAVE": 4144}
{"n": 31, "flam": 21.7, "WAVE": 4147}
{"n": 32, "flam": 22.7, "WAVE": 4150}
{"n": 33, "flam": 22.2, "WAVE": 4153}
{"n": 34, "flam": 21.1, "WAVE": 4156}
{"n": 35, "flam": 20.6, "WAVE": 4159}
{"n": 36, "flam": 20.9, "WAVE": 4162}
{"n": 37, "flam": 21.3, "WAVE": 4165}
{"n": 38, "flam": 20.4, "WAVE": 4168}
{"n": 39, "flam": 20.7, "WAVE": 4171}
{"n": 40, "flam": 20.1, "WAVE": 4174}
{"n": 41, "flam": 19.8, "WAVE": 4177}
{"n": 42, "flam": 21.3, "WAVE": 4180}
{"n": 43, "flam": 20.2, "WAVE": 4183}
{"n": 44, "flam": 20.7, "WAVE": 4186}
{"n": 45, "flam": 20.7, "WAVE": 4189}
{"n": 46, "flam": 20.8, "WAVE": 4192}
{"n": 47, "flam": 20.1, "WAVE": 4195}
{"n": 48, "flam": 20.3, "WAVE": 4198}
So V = 21.9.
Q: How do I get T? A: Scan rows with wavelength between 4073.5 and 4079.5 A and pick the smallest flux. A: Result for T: 21.1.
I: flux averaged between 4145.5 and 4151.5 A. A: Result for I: 22.2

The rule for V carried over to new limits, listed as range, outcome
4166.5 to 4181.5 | 20.5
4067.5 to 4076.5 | 21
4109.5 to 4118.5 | 20.7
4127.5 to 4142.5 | 21.5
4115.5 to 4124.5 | 20.3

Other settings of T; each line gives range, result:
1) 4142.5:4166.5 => 20.6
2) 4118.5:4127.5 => 19.8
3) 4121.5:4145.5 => 21.2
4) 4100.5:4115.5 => 20.5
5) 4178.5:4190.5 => 20.2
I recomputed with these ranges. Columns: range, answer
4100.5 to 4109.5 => 21.3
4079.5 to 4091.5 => 21.6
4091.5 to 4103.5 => 21.3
